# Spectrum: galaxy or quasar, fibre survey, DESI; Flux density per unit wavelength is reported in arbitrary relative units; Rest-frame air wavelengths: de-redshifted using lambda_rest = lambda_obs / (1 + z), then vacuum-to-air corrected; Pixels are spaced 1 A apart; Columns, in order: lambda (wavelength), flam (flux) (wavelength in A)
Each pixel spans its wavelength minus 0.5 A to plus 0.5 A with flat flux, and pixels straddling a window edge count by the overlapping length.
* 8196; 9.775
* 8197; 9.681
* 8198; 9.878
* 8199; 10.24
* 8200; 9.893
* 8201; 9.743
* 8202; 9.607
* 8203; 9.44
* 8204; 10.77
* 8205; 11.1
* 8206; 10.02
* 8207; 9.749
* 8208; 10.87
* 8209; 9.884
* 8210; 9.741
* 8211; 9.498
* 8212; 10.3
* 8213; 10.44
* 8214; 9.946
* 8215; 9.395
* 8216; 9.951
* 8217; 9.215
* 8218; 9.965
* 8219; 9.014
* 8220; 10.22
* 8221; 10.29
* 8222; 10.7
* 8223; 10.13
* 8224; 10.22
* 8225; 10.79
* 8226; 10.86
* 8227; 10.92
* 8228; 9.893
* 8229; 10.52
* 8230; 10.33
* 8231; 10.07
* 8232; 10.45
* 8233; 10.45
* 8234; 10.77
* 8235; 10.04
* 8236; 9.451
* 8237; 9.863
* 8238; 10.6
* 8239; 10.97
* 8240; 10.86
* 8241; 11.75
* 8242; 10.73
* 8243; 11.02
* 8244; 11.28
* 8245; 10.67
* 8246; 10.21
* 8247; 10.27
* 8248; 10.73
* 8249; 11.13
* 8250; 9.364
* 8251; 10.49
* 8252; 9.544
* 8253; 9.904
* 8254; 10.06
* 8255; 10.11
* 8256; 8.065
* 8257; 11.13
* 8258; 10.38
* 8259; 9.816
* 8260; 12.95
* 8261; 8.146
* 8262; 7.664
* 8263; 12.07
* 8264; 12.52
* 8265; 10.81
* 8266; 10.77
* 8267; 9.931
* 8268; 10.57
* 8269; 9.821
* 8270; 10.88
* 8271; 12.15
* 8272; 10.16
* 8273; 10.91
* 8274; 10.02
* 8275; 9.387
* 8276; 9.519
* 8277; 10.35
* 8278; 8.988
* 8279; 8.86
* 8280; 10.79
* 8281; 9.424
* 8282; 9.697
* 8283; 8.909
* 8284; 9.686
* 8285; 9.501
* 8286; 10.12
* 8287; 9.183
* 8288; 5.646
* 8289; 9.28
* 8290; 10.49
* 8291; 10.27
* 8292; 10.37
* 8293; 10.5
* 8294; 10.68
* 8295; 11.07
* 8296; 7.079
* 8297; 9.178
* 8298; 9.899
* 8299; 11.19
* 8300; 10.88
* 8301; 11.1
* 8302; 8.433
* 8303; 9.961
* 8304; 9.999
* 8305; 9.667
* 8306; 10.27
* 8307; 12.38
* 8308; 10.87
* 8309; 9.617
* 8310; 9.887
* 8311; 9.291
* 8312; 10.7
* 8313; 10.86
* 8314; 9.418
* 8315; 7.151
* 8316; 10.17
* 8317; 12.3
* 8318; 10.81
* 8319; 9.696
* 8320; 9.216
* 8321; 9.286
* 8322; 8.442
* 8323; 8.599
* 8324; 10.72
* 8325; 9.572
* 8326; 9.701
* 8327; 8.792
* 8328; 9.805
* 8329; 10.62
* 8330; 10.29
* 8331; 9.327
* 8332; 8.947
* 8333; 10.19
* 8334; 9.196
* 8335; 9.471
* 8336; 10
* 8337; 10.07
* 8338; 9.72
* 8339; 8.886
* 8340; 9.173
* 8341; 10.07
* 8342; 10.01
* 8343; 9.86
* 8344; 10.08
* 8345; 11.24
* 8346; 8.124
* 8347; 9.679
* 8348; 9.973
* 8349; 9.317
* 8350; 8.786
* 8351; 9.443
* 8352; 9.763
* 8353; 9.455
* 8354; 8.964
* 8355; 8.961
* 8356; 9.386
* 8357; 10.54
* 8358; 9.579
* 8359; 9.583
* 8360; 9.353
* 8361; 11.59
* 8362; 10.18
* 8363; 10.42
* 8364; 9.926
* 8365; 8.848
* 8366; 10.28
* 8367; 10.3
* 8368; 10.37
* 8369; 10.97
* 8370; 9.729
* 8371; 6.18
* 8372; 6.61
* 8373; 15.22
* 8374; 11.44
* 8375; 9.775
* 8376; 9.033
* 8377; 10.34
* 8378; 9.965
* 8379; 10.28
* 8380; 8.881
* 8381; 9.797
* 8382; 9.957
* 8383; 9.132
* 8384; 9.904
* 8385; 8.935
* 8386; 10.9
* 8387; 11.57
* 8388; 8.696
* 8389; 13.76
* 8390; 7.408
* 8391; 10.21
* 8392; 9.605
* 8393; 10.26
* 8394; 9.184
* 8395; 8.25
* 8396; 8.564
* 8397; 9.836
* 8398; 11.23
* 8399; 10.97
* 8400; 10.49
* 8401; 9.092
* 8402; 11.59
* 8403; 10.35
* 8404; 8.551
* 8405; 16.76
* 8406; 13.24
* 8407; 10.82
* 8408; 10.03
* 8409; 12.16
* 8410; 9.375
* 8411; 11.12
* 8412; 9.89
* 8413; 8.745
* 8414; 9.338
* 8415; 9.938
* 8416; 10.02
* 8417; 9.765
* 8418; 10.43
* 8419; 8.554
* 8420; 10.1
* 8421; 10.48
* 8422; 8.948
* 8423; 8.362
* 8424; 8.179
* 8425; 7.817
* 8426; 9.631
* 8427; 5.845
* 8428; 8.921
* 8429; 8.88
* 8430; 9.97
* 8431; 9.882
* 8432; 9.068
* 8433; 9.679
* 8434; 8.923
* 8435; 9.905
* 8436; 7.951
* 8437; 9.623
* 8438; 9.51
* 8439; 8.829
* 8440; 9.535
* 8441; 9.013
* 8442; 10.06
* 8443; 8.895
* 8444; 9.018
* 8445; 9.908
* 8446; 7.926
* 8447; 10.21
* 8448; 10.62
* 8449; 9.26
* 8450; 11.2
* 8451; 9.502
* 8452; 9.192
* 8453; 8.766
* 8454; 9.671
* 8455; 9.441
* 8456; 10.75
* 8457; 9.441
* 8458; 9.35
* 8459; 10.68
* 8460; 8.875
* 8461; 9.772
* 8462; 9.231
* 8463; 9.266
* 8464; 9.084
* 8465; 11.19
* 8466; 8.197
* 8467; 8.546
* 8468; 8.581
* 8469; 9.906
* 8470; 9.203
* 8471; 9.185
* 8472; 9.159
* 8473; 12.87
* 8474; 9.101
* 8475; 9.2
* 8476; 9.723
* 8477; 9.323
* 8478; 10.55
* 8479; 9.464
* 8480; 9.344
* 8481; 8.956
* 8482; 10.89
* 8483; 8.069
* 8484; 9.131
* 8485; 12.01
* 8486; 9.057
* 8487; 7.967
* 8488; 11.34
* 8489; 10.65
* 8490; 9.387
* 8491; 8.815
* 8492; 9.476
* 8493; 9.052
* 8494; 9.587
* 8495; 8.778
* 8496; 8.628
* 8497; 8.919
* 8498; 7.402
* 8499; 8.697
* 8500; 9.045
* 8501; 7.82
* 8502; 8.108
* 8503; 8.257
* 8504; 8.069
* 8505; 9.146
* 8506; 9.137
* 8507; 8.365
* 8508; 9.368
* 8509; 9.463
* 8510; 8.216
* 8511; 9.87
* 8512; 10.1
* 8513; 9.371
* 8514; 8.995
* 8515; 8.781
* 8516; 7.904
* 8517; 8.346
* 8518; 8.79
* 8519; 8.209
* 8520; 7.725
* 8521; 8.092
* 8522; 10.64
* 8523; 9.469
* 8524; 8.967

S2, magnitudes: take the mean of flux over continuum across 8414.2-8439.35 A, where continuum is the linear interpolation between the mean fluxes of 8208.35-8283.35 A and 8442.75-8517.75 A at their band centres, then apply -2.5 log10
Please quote 0.04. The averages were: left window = 10.2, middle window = 9.17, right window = 9.32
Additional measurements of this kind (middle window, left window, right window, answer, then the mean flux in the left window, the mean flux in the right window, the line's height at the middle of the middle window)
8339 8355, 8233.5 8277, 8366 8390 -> 0.06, 10.4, 10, 10.1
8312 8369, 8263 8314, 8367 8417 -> 0.04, 10.1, 10.2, 10.1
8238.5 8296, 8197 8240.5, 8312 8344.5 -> -0.02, 10.2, 9.72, 9.96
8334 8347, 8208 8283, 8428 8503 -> 0.02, 10.2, 9.4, 9.88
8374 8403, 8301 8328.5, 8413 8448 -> -0.06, 9.86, 9.22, 9.45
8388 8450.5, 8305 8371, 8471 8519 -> -0.03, 9.79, 9.2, 9.48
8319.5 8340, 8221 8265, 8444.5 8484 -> 0.06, 10.4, 9.57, 10.1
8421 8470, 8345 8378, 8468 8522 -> 0.01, 9.78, 9.16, 9.39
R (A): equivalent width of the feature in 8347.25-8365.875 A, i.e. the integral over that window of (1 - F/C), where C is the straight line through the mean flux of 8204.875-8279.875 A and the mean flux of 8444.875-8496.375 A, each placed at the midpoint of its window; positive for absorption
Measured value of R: 0.4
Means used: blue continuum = 10.3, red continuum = 9.57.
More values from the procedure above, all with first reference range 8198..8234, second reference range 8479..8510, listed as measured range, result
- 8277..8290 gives 0.8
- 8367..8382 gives -0.6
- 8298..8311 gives -0.7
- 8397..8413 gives -2.6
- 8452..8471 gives -0.4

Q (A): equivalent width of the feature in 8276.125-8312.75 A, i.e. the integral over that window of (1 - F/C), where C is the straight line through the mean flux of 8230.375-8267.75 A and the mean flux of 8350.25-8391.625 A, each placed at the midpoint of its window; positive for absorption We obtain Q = 1.32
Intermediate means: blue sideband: 10.4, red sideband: 9.89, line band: 9.84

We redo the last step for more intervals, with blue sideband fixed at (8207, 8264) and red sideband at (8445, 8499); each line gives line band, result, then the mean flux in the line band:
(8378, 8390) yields -0.31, 10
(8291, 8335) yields 0.48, 9.91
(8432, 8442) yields 0.38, 9.25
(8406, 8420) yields -0.63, 10.1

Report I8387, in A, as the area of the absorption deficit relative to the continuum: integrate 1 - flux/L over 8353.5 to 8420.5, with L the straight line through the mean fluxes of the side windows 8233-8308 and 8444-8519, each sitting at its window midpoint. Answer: -2.7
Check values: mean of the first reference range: 10.2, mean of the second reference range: 9.31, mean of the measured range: 10.1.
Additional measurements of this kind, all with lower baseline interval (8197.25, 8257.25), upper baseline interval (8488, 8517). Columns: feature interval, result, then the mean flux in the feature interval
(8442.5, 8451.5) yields -0.4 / 9.62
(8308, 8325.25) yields 0.0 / 9.78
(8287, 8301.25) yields 0.2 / 9.79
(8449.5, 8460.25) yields -0.7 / 9.73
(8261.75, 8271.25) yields -0.7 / 10.8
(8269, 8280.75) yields -0.2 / 10.2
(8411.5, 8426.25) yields 0.0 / 9.34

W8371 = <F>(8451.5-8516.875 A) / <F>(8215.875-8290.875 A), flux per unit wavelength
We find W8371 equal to 0.91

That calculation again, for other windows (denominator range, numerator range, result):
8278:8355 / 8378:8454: 1.00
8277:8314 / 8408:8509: 0.95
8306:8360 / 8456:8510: 0.96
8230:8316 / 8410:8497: 0.93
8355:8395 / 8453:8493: 0.97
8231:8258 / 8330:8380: 0.94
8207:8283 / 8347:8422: 0.98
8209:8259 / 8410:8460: 0.92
